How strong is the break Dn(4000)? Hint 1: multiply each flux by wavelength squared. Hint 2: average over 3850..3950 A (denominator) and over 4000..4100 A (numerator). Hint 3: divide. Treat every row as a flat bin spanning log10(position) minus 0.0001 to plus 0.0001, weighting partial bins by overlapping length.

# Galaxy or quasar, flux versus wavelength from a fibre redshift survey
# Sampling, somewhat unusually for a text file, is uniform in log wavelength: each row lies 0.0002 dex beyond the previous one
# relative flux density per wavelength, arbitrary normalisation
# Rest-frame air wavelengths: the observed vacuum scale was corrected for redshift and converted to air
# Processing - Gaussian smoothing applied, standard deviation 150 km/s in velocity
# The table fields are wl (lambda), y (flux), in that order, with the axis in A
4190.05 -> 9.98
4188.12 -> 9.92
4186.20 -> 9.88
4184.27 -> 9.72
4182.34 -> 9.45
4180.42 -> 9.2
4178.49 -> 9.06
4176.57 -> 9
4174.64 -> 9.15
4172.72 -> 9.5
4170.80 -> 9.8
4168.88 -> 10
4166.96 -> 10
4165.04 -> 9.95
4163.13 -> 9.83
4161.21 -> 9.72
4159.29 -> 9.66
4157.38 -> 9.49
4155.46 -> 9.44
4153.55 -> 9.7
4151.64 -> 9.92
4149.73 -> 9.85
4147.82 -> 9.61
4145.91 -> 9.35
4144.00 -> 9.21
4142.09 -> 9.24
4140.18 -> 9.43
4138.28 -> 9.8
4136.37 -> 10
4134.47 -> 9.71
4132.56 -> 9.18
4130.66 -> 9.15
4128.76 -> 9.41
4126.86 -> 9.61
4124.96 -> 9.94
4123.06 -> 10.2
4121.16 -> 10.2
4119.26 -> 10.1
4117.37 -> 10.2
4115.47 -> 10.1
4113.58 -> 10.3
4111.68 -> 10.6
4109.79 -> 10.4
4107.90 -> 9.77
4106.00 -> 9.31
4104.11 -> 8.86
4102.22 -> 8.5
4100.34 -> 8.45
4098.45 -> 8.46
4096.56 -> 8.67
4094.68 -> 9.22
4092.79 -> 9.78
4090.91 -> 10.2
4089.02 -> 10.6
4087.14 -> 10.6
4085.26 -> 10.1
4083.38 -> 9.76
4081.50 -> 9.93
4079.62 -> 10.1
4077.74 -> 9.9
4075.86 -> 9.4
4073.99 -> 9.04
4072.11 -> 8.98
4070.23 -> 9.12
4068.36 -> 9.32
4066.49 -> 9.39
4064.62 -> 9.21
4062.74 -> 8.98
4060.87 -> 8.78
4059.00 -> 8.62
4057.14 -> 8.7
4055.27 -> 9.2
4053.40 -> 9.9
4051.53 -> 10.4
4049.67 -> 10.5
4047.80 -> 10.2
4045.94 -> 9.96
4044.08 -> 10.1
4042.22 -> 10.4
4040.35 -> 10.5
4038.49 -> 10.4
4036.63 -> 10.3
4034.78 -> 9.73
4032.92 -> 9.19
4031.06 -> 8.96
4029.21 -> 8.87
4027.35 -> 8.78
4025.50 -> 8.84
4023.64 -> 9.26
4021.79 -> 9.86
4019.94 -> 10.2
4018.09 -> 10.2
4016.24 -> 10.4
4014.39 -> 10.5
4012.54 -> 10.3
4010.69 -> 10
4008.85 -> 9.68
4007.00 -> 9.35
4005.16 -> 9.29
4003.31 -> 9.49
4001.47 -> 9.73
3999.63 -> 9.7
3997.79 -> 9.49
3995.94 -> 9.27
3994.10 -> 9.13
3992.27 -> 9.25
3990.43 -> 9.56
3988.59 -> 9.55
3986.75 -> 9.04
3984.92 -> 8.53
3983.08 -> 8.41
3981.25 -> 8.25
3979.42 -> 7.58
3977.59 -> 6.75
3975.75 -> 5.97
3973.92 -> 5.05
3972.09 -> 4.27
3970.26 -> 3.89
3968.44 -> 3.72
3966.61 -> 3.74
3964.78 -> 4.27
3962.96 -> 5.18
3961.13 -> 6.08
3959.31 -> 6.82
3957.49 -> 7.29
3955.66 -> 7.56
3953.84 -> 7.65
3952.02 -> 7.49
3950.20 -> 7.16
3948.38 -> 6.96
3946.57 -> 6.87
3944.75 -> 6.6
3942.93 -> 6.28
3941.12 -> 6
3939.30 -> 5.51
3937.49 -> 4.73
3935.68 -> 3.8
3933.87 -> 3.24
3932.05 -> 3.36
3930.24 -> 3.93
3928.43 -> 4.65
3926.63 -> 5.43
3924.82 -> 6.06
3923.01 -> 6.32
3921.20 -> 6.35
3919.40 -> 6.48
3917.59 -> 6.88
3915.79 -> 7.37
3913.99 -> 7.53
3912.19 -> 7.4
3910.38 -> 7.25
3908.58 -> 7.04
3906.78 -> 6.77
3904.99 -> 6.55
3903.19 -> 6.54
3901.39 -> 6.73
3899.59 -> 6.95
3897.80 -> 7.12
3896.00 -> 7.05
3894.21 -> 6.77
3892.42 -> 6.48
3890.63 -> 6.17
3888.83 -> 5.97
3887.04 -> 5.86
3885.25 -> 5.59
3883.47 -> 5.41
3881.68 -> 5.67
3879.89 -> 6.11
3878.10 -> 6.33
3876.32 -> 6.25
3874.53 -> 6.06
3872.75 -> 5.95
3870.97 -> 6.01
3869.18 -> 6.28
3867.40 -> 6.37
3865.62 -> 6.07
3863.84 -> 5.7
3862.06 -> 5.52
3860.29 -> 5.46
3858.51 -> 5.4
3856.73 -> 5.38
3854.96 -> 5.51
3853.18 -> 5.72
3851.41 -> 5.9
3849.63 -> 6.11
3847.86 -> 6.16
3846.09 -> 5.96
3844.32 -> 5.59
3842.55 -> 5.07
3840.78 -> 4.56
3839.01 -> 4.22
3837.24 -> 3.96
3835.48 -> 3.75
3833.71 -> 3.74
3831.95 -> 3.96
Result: 1.7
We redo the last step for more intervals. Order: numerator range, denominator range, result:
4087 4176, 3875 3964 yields 1.72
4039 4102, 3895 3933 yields 1.63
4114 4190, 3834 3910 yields 1.88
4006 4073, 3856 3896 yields 1.75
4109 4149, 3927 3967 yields 1.87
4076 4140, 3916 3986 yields 1.77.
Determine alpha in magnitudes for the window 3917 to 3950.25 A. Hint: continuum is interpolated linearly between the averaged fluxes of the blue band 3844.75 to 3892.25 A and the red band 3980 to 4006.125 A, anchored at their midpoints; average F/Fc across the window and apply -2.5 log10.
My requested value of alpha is 0.34 mag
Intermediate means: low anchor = 5.89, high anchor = 9.17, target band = 5.56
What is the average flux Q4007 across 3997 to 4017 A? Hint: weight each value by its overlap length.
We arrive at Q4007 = 9.81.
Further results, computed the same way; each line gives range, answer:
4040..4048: 10.2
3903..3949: 5.98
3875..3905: 6.32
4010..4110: 9.6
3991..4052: 9.76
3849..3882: 5.89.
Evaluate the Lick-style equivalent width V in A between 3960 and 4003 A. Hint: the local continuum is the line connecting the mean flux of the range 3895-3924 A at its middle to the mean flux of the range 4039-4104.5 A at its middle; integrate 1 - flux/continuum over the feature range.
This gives 4.5 A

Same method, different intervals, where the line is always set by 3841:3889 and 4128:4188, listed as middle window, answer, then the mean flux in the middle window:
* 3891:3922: -2.7 A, 6.89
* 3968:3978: 3.2 A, 4.91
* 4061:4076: -1.3 A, 9.15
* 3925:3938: 4.7 A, 4.25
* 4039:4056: -4.2 A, 10.1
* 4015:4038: -5.0 A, 9.58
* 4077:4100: -2.8 A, 9.74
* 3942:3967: 1.7 A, 6.48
